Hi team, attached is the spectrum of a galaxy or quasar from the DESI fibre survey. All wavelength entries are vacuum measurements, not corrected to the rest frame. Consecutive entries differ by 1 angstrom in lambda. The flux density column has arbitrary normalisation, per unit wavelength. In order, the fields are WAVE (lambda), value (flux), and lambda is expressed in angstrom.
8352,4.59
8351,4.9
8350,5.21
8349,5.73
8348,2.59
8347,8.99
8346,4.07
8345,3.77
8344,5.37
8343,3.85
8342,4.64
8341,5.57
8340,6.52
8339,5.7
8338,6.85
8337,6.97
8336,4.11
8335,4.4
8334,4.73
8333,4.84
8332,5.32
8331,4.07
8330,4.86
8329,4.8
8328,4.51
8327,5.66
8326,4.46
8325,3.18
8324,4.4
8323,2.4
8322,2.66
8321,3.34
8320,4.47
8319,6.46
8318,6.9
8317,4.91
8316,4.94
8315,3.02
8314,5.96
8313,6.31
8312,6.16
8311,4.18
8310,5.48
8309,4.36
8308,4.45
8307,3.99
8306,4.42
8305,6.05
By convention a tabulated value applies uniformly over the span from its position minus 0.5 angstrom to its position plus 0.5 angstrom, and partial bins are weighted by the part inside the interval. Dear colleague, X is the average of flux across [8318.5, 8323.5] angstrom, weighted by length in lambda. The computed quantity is 3.87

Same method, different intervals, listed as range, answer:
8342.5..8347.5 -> 5.21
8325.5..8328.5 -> 4.88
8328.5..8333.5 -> 4.78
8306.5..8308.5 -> 4.22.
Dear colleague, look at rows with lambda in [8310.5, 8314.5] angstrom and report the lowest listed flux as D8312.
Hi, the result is 4.18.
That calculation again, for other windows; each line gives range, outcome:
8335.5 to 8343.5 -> 3.85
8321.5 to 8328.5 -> 2.4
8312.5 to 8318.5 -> 3.02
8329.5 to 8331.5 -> 4.07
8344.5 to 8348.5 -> 2.59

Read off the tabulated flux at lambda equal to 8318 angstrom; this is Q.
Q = 6.9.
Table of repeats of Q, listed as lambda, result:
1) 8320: 4.47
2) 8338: 6.85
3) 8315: 3.02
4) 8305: 6.05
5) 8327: 5.66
